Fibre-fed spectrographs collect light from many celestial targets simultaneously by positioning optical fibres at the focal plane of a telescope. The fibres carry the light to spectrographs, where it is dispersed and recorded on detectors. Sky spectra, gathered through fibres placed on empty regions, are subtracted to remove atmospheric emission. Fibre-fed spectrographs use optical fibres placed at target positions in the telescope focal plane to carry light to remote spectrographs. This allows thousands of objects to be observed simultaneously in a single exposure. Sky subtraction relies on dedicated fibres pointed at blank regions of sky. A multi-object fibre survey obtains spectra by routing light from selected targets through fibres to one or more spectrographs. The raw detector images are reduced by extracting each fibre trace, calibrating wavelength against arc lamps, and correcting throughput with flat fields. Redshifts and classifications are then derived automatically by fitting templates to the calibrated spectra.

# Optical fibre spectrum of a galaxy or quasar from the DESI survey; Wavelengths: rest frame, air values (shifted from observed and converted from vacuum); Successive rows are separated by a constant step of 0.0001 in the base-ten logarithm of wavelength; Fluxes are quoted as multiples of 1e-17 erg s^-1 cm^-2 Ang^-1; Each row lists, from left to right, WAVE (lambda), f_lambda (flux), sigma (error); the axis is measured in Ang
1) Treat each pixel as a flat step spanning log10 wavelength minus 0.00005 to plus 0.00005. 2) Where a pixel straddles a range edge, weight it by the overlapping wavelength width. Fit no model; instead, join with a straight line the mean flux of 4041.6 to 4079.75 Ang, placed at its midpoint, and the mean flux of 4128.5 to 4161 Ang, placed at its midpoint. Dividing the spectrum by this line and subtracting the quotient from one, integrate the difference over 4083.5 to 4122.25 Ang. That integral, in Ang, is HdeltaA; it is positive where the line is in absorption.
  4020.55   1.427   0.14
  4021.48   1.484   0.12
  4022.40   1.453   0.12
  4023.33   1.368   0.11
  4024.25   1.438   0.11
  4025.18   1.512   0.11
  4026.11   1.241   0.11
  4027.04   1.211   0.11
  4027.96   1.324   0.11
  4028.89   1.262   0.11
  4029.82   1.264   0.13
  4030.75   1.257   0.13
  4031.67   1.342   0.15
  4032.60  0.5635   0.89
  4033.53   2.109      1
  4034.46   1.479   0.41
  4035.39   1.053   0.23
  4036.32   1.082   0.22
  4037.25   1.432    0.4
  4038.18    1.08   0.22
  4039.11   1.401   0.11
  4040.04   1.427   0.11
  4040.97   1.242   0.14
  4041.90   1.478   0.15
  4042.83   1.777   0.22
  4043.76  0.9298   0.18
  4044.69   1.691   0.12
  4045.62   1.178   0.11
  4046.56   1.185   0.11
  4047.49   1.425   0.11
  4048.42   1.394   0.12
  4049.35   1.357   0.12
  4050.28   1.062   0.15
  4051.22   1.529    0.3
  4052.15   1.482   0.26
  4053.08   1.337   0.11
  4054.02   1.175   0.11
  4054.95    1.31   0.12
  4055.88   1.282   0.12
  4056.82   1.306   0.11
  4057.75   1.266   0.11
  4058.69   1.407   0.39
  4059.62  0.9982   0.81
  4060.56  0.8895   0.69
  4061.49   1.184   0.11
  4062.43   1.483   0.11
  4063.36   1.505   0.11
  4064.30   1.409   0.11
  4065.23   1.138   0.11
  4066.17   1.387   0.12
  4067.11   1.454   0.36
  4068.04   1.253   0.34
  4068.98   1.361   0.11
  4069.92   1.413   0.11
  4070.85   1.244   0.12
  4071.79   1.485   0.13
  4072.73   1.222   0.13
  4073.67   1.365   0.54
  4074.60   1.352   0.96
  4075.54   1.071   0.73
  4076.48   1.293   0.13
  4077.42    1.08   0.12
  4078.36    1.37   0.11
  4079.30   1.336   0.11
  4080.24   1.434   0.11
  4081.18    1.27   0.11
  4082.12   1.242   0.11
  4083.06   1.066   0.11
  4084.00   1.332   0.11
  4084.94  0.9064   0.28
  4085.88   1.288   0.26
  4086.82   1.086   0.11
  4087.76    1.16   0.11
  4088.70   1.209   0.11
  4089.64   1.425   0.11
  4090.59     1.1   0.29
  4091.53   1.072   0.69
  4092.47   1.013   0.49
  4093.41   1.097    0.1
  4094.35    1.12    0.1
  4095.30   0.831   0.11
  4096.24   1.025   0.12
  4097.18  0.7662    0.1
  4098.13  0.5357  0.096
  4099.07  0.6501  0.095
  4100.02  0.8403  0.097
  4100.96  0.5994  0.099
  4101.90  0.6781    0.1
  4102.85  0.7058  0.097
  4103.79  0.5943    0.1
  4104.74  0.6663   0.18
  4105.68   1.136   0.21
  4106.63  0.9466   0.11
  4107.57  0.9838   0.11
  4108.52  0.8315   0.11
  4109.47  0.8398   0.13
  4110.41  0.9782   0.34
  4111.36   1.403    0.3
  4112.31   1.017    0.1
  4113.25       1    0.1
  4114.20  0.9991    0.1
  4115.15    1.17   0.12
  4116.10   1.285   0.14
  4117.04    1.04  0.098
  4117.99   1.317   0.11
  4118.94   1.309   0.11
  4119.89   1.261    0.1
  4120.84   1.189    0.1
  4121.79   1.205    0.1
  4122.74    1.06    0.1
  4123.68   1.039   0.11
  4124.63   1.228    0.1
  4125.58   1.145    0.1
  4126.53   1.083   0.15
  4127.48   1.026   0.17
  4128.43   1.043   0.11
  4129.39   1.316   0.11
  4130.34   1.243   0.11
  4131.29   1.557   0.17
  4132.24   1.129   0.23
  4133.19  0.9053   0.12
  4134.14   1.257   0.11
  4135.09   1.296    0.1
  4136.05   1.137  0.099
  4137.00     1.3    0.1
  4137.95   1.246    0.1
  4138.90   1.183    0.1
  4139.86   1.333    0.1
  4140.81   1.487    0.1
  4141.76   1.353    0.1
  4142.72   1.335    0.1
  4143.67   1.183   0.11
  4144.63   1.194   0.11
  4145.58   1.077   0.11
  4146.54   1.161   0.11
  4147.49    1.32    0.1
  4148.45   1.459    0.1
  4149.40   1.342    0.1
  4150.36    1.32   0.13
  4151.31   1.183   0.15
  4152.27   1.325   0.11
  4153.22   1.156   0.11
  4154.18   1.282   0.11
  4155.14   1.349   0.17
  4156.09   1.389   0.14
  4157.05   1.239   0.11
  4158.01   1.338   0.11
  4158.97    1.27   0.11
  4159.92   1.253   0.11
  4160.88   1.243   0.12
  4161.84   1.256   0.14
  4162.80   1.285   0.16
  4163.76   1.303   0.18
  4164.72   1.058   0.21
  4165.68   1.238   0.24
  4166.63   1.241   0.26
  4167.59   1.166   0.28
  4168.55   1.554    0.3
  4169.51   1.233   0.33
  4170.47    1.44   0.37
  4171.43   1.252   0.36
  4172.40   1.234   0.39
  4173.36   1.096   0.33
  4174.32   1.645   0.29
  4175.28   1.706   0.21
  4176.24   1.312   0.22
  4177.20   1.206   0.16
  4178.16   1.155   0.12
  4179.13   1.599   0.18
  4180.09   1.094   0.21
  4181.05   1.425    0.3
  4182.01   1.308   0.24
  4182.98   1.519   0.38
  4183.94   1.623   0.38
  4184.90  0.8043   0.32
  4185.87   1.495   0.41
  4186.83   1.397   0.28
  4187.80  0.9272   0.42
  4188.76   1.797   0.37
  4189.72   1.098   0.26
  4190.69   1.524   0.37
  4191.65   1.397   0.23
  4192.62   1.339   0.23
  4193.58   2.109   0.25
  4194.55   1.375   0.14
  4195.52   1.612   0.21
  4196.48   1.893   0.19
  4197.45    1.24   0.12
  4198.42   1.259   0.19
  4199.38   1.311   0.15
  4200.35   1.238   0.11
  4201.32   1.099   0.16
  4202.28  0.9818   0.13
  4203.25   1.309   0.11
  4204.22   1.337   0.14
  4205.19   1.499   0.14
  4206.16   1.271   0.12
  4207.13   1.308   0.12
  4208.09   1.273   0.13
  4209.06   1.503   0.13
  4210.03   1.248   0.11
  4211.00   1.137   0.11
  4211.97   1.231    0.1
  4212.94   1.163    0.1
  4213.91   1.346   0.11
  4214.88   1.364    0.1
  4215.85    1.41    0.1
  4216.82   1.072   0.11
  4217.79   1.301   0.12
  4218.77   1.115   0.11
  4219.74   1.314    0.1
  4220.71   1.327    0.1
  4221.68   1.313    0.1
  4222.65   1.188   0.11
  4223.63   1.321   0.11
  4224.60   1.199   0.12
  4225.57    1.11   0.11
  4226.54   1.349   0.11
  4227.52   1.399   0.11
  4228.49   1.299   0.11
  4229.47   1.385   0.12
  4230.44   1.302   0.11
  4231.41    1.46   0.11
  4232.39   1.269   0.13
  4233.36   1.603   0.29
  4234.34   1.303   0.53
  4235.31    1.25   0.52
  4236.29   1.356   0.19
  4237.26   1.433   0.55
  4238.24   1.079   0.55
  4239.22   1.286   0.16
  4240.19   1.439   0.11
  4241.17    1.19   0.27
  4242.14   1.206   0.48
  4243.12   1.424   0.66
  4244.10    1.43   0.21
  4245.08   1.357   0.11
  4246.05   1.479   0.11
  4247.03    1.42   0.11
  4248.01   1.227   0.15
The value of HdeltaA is 8.3 Ang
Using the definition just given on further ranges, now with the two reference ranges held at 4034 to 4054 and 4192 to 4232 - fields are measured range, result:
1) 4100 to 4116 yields 5.0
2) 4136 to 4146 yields 0.5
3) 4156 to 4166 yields 0.5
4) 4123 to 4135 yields 1.5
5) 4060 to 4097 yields 2.9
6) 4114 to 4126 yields 1.4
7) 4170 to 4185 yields -0.3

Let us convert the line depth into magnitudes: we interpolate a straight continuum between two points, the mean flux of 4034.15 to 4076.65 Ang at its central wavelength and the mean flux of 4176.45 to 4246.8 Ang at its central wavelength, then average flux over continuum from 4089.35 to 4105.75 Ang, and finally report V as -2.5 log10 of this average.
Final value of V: 0.45 mag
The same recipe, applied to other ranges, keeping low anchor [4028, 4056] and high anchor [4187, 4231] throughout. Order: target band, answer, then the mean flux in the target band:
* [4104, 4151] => 0.136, 1.17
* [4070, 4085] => 0.045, 1.27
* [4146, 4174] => 0.039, 1.28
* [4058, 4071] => 0.021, 1.3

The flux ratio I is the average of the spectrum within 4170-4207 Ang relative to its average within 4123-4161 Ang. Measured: 1.10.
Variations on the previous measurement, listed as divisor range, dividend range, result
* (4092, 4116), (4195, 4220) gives 1.44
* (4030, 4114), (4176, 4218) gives 1.13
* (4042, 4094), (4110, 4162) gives 0.96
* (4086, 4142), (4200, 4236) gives 1.20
